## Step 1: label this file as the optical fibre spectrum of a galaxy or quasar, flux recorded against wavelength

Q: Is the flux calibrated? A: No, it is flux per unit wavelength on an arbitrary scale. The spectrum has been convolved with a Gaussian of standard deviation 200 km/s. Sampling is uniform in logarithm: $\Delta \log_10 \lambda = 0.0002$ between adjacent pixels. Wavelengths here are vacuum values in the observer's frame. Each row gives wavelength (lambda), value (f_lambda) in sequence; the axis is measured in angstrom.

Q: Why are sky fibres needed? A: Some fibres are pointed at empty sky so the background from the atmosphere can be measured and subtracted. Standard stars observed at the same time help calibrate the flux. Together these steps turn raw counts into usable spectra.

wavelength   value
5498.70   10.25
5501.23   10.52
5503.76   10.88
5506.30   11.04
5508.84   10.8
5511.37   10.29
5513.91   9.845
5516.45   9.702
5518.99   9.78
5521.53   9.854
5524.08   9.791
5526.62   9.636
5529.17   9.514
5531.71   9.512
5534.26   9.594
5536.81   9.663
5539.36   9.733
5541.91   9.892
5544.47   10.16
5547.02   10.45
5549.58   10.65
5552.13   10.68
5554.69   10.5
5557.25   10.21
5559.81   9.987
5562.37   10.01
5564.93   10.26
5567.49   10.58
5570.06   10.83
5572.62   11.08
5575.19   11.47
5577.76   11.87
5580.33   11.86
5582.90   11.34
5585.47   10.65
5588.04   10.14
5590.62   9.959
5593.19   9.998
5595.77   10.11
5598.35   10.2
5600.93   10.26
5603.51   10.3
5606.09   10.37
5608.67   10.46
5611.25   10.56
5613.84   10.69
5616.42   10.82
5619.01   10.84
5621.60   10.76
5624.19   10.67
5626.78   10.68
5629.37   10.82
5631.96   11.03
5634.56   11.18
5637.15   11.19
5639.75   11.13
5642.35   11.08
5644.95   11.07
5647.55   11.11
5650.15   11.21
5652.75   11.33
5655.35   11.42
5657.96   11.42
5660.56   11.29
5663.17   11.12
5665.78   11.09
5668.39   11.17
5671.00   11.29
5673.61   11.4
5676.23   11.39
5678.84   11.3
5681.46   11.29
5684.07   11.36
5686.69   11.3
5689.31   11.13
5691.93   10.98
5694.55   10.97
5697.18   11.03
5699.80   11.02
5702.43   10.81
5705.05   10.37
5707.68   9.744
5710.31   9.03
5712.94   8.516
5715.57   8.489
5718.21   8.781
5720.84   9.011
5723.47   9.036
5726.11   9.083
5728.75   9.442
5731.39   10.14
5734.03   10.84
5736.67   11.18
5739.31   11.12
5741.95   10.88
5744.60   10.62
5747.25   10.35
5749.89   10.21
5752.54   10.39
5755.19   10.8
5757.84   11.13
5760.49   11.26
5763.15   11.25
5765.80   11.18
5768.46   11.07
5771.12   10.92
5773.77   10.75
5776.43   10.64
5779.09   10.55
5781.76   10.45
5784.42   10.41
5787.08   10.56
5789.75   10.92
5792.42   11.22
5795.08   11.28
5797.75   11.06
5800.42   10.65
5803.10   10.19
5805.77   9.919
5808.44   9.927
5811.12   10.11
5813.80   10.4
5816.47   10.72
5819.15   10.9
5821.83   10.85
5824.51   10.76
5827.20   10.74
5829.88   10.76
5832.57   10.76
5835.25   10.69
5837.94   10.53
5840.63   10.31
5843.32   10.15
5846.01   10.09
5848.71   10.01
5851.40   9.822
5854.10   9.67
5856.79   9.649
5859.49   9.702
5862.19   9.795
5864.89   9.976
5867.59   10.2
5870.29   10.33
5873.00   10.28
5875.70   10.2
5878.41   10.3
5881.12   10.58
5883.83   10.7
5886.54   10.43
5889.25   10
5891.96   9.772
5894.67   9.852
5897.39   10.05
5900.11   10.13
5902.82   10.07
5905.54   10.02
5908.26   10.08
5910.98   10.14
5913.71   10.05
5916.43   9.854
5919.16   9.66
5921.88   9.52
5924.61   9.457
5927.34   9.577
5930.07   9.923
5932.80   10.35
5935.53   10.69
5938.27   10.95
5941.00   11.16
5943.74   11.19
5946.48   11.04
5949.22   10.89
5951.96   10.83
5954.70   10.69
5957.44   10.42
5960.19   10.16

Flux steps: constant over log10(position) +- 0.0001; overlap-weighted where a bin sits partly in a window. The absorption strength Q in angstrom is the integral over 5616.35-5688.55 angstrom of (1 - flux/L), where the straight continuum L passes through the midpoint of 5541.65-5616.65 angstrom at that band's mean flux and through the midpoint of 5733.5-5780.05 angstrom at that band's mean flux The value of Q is -3.2 angstrom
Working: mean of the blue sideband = 10.5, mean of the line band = 11.1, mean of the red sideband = 10.8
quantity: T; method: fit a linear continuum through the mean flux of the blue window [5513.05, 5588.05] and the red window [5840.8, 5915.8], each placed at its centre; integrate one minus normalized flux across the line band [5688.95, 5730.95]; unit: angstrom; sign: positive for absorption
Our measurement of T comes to 1.6 angstrom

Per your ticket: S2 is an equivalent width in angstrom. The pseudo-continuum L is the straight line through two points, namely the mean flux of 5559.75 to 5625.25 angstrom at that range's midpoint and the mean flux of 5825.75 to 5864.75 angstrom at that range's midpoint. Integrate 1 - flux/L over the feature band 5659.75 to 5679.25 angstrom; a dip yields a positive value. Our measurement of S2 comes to -1.4 angstrom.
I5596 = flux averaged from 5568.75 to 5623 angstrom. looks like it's 10.7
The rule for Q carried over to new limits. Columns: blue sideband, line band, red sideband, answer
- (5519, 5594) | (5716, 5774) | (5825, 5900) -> -0.8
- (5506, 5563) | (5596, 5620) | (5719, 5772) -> -0.7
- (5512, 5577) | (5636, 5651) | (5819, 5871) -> -1.4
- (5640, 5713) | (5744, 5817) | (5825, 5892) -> -0.8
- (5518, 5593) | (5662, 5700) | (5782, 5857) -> -2.9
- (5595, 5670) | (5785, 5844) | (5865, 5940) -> -1.4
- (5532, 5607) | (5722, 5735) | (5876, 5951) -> 0.8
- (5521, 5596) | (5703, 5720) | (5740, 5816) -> 2.2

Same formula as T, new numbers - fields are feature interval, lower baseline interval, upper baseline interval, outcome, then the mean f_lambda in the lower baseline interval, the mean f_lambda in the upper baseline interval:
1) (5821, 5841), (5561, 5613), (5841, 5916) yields -1.0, 10.6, 10.1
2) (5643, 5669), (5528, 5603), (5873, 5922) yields -2.3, 10.4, 10.1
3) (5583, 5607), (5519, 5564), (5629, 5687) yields 0.6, 9.99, 11.2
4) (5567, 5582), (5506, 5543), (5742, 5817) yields -1.9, 9.88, 10.7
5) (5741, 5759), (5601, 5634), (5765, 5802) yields 0.3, 10.7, 10.8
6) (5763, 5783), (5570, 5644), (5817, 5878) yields -0.8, 10.8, 10.3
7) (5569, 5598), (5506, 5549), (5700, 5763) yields -2.4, 9.94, 10.1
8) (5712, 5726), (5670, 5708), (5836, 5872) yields 2.7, 11.1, 10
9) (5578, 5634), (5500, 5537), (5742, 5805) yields -1.8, 10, 10.8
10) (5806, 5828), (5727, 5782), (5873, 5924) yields -0.2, 10.7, 10.1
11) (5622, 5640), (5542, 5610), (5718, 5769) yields -0.8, 10.5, 10.4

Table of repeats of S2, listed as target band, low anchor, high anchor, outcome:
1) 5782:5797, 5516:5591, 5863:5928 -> -1.1 angstrom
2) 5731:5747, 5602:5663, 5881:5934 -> -0.4 angstrom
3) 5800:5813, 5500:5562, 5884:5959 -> 0.1 angstrom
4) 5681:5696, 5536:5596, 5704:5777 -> -1.2 angstrom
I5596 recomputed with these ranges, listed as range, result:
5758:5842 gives 10.7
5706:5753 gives 9.82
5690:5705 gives 10.9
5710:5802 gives 10.4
